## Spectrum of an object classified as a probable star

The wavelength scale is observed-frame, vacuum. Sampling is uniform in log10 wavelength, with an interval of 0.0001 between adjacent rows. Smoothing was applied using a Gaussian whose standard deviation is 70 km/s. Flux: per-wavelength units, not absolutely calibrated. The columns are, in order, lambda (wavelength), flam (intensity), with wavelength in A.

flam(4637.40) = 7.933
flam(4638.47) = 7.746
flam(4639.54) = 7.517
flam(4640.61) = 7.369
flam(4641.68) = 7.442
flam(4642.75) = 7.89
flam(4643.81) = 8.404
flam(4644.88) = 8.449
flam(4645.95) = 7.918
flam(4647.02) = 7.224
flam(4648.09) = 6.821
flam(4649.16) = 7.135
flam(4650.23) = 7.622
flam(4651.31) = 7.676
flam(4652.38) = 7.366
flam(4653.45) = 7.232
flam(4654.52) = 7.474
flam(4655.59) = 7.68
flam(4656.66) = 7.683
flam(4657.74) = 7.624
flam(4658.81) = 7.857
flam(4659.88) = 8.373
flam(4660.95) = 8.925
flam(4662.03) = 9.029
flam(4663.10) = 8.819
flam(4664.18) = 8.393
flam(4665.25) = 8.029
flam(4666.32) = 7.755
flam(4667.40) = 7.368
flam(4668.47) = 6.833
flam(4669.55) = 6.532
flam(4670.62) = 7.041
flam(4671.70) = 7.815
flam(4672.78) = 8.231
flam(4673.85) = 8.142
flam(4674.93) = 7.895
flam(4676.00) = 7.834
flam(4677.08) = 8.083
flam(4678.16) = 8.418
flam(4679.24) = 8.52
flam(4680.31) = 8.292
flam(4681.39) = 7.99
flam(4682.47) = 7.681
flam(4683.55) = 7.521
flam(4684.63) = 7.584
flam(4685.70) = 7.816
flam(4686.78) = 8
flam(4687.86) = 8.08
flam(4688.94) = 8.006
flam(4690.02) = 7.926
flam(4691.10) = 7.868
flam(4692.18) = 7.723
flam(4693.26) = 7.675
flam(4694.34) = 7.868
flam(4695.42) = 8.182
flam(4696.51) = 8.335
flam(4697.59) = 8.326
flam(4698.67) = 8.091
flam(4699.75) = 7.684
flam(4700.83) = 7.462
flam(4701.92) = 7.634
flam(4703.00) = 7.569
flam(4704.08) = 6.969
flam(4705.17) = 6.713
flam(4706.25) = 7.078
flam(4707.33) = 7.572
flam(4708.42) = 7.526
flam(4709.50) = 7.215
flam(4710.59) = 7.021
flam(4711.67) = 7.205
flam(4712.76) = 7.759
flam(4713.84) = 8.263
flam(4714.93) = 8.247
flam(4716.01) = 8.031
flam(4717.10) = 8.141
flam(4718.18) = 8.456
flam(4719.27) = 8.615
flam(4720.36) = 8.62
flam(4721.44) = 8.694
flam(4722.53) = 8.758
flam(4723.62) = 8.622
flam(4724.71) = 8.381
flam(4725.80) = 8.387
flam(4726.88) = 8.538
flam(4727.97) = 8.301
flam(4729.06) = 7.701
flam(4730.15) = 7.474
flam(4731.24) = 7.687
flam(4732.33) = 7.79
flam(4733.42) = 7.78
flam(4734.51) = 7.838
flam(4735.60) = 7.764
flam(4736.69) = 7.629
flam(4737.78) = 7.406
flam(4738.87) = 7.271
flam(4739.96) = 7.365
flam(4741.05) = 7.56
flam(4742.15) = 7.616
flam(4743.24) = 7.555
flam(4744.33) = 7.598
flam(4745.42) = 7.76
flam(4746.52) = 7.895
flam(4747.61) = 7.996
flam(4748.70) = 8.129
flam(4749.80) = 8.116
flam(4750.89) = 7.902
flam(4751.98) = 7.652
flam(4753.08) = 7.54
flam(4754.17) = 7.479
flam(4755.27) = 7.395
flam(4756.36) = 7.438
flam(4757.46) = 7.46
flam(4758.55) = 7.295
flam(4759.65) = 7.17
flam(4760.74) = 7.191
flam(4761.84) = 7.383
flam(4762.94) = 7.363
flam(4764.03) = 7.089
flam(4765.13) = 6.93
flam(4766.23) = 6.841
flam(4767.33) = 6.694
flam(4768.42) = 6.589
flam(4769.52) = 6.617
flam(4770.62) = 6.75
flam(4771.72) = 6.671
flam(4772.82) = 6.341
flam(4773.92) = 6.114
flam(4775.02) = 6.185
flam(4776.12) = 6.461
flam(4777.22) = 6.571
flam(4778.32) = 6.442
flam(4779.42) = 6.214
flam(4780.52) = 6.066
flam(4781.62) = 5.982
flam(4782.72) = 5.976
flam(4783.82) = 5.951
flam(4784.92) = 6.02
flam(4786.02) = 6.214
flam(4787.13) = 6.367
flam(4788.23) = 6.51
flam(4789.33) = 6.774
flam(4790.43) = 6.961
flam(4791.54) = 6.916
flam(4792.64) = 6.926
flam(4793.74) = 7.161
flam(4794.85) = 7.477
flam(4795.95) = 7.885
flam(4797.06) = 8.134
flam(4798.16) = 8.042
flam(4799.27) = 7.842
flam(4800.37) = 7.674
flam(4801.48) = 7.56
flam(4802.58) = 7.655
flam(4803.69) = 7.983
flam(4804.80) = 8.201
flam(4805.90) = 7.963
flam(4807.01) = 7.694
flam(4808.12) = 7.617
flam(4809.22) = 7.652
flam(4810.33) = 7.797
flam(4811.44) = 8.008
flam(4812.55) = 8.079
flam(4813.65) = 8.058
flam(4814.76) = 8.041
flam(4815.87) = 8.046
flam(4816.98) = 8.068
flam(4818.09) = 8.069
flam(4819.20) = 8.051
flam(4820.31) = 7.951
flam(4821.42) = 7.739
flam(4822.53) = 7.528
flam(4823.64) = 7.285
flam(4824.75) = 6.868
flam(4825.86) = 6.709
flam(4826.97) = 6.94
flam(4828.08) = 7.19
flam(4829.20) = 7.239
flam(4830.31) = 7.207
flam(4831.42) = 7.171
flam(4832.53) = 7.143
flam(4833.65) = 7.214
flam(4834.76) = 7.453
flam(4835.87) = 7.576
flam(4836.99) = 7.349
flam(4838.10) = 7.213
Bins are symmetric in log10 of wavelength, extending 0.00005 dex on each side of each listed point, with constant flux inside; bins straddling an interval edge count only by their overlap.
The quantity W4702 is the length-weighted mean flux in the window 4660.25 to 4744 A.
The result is 7.88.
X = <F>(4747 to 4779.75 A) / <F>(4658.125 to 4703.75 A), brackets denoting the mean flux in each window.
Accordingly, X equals 0.9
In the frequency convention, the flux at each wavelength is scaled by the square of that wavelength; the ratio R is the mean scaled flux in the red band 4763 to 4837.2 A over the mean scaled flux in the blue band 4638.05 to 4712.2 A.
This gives 0.98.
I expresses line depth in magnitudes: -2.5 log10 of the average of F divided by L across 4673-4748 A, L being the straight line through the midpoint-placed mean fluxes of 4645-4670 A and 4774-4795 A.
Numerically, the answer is -0.10 mag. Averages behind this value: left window 7.73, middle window 7.87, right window 6.46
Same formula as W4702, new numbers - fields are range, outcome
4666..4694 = 7.79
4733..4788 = 7.07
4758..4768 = 7.1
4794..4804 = 7.78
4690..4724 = 7.87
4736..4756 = 7.66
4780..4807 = 7.11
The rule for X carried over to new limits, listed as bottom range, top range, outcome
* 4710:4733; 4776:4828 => 0.90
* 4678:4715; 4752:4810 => 0.91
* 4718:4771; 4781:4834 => 0.96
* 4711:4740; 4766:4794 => 0.80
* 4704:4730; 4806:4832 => 0.96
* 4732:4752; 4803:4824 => 1.02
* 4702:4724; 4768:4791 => 0.81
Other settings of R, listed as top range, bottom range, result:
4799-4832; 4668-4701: 1.03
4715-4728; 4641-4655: 1.15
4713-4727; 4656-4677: 1.09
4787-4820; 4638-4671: 1.06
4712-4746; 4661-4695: 1.03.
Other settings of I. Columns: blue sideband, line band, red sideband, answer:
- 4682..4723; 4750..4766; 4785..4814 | 0.04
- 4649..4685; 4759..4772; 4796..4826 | 0.13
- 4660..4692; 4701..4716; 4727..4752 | 0.05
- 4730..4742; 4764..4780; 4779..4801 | 0.09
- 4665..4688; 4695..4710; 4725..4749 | 0.03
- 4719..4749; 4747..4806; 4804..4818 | 0.13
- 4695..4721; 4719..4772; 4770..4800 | -0.05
